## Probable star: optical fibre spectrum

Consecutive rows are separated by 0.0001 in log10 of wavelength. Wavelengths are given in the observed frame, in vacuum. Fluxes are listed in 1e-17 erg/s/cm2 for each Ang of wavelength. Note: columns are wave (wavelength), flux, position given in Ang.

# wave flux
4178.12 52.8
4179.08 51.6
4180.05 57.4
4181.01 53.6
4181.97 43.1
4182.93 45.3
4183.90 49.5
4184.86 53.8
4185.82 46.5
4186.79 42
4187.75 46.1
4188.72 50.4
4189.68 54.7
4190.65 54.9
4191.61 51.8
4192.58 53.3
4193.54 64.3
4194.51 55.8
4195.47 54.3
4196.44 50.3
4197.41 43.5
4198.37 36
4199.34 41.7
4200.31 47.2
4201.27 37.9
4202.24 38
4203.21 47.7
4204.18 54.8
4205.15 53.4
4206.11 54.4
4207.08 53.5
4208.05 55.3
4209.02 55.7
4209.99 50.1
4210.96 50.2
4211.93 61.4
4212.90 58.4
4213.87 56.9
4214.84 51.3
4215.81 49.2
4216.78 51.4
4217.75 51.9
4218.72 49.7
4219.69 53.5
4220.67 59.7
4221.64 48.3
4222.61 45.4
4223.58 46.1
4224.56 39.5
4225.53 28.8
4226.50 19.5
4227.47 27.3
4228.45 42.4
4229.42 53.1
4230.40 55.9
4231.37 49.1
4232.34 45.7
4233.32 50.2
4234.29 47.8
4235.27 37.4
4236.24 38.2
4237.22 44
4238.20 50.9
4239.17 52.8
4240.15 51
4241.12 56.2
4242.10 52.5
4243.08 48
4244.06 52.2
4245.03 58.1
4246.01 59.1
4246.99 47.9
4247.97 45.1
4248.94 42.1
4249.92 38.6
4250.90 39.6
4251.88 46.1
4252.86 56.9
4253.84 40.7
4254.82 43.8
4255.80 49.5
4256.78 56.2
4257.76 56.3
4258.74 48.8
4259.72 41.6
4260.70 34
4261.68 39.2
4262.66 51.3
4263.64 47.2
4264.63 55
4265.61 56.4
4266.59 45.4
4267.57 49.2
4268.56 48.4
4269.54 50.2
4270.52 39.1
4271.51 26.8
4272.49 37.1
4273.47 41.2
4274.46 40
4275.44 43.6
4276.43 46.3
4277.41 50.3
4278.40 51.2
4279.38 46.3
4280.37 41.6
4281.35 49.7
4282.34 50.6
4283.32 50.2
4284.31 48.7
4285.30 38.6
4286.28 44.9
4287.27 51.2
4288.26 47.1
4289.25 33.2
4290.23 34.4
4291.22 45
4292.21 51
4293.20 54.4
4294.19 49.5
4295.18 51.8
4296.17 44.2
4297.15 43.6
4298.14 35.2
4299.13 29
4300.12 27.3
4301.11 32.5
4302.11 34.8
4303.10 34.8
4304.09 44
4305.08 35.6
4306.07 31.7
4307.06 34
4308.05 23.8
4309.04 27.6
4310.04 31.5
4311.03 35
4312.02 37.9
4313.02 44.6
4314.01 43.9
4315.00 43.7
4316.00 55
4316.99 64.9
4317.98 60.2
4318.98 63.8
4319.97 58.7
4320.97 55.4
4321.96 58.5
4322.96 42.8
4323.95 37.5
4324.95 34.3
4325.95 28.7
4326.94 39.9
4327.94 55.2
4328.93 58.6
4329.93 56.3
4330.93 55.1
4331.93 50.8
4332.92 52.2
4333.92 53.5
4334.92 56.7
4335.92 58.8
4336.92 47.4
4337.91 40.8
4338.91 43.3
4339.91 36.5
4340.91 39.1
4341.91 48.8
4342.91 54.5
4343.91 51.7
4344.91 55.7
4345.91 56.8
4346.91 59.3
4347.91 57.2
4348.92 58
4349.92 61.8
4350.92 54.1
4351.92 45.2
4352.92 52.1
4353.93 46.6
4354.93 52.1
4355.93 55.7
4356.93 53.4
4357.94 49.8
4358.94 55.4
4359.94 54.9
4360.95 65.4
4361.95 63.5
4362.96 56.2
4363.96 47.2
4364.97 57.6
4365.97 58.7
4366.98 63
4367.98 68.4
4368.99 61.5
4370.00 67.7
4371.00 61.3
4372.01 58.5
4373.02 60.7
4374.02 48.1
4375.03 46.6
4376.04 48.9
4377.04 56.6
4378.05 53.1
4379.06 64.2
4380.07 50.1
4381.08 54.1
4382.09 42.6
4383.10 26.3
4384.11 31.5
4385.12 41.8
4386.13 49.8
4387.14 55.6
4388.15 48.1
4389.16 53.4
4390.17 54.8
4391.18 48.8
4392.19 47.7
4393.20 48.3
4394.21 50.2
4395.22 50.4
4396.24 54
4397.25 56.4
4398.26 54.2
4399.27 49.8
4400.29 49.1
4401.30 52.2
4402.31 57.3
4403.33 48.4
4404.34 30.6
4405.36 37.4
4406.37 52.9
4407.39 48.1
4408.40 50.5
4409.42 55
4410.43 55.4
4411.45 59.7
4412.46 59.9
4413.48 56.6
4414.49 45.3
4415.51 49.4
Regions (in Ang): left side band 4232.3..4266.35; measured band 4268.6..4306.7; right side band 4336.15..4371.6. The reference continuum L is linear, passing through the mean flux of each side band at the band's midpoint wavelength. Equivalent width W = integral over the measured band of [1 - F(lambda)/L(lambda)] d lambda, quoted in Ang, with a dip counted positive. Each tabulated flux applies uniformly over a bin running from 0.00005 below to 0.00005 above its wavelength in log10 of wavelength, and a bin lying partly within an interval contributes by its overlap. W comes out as 6.0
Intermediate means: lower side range 48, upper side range 54.4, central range 42.3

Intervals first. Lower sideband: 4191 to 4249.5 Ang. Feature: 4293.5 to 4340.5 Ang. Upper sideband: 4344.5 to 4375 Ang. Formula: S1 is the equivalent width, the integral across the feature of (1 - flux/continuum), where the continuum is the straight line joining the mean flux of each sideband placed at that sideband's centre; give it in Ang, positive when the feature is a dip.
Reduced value 8.7 Ang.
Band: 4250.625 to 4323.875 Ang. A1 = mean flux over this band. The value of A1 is 44.5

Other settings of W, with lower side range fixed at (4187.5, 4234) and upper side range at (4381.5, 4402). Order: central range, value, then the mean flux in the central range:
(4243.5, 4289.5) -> 2.3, 46.4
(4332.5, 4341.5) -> 0.2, 47.5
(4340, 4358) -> -1.5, 52.6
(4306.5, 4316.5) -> 2.3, 37.7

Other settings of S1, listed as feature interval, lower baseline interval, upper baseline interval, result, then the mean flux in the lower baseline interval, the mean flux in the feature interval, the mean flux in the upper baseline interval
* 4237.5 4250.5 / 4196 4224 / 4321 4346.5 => -0.1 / 50.1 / 50.2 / 48.7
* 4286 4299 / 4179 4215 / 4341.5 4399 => 1.9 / 50.7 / 44.6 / 53.5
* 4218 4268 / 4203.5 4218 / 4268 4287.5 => 2.4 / 53.8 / 47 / 44.7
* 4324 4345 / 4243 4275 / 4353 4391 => 1.3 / 46.4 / 48.1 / 53.5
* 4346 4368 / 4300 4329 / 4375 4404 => -4.4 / 42.5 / 55.9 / 49.8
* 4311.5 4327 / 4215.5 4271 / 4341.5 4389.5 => 0.9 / 47.1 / 48.3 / 53.8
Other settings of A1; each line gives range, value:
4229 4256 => 48.3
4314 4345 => 50.1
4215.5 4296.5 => 46.4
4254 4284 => 46.2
